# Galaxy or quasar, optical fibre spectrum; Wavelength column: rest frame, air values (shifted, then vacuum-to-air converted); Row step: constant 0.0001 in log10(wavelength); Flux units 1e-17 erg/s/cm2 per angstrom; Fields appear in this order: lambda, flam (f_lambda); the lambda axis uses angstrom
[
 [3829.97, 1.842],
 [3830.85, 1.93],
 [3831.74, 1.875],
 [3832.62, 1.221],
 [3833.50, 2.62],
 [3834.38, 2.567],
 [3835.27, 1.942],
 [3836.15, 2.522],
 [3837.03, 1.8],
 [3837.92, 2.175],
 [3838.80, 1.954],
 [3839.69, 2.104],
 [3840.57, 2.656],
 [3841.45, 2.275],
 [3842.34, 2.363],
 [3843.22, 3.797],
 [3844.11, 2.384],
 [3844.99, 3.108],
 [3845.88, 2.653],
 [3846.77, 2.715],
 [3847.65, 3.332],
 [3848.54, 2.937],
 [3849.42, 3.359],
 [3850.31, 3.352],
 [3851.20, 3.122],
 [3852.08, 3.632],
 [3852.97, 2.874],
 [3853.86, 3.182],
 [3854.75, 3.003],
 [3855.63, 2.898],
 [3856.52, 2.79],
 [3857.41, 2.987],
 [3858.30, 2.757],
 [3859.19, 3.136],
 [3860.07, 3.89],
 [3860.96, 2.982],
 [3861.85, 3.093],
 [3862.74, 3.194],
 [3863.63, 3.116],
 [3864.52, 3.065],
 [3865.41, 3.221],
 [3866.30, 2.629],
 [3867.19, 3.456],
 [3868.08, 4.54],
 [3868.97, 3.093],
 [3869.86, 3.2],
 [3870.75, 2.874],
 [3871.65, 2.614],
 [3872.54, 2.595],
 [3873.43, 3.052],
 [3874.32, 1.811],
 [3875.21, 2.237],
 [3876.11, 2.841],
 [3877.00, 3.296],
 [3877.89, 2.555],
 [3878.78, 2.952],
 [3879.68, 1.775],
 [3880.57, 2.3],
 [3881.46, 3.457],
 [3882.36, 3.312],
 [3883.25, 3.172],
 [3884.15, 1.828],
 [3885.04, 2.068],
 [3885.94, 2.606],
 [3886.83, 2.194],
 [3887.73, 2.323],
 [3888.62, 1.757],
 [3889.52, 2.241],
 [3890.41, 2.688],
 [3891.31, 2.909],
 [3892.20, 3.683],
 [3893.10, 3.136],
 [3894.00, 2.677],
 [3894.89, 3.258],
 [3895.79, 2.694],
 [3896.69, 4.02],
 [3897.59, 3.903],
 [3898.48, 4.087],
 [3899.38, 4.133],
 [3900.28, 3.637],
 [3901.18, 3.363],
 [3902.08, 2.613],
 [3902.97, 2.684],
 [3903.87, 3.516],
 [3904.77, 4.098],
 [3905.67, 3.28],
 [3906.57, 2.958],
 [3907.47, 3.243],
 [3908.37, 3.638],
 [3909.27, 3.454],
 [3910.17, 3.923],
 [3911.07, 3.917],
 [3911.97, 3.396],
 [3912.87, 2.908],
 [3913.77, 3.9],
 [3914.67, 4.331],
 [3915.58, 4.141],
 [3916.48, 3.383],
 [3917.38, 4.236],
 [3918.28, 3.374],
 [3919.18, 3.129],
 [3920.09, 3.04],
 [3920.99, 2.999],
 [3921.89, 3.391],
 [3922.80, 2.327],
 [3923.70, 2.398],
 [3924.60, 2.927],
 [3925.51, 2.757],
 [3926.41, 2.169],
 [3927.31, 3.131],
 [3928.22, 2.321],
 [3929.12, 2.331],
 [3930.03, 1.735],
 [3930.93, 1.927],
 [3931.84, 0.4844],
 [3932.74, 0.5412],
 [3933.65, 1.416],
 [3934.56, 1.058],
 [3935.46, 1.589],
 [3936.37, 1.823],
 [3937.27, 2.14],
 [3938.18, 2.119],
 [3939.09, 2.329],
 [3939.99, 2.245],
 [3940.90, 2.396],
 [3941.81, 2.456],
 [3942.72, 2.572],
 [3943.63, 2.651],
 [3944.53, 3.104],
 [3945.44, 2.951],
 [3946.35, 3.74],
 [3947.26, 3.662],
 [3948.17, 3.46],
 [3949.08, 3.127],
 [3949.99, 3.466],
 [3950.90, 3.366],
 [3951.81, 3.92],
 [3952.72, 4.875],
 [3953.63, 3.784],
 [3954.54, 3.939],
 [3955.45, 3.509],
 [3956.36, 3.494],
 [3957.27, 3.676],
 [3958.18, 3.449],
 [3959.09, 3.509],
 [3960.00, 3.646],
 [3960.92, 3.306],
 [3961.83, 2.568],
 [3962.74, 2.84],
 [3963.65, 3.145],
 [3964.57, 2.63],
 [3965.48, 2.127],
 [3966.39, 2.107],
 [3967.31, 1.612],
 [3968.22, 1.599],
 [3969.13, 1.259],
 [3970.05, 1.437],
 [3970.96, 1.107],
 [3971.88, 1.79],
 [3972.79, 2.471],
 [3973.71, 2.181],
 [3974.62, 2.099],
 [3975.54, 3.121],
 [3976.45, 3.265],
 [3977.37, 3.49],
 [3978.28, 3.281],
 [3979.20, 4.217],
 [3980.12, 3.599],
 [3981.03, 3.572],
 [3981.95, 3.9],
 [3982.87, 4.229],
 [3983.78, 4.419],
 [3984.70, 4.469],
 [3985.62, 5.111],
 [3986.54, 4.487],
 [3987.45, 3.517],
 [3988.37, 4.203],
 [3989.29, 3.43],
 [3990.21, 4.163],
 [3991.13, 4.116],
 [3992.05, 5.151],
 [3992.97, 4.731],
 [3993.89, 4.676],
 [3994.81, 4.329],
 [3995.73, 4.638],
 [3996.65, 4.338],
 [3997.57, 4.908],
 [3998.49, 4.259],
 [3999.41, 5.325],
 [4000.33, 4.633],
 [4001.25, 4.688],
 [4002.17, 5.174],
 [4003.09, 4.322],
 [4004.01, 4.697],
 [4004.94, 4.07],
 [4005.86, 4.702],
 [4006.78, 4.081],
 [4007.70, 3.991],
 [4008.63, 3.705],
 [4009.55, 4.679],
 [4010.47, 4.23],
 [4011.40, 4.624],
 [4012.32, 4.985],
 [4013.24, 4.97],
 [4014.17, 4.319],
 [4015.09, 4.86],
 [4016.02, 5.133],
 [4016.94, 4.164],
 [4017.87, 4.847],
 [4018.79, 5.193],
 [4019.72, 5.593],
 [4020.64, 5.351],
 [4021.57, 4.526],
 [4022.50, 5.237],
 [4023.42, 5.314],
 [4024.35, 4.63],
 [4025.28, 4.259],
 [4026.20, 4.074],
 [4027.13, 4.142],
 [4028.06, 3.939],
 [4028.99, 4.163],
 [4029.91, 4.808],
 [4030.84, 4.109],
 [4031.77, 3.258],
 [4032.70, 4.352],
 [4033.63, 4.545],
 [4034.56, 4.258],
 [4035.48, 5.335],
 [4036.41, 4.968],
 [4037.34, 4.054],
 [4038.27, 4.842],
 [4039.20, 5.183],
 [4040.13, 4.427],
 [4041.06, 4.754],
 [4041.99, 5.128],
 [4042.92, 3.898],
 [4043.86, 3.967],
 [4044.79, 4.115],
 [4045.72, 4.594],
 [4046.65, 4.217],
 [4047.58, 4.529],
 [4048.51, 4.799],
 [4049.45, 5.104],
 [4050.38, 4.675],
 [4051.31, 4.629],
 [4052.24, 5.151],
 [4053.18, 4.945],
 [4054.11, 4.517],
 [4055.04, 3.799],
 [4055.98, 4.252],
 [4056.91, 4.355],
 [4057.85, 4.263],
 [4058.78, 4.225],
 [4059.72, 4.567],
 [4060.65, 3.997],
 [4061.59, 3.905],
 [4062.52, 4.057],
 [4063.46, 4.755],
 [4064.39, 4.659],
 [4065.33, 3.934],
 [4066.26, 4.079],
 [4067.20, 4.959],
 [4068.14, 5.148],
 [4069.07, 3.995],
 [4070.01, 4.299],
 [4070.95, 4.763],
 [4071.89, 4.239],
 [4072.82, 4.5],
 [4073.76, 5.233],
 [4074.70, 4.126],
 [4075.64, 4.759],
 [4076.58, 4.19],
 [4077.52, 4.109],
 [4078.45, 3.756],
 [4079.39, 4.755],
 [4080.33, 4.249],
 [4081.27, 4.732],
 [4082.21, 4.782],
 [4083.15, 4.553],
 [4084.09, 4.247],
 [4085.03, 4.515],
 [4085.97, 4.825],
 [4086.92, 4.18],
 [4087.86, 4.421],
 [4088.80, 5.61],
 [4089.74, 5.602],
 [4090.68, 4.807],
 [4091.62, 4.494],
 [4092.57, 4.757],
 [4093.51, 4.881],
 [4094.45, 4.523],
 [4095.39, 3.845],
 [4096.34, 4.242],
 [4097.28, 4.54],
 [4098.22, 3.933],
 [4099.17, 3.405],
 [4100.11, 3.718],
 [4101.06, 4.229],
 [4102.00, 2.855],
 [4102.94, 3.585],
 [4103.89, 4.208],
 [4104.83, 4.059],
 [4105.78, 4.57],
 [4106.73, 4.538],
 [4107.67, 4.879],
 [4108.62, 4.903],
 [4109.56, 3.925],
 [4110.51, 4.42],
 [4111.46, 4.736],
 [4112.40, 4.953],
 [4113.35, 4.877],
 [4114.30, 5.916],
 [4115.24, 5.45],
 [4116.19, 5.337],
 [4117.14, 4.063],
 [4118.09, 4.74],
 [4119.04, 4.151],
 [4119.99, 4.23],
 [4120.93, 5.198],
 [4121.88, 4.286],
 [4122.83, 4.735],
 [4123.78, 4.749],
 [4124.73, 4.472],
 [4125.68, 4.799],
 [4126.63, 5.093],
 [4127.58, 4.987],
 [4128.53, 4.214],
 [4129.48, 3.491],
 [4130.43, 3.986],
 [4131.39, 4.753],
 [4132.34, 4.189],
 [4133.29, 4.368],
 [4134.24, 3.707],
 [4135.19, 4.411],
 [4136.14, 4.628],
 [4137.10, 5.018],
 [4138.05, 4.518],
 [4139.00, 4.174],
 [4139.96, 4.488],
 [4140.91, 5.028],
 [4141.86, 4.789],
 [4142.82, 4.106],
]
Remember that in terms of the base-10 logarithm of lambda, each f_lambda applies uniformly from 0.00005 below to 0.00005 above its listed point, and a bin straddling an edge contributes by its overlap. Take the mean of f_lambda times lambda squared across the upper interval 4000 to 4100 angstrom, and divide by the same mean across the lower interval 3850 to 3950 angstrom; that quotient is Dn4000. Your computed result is 1.7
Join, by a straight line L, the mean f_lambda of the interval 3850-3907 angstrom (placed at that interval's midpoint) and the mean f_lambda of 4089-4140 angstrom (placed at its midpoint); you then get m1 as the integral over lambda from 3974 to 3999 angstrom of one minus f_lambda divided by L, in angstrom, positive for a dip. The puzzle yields -2.5 angstrom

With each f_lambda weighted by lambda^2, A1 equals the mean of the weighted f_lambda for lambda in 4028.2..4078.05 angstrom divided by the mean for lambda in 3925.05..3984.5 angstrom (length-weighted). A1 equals 1.7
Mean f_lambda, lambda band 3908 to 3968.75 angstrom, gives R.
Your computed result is 2.89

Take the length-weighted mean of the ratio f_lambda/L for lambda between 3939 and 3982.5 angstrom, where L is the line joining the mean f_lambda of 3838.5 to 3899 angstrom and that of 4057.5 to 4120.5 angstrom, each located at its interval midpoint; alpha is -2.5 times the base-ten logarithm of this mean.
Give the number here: 0.20 mag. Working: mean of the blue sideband 2.91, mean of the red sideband 4.46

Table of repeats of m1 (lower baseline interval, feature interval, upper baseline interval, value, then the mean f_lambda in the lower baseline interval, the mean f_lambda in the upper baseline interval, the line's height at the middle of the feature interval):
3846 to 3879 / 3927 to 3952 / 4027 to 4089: 8.3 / 3.03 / 4.46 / 3.6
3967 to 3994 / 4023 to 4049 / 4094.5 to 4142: -4.5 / 3.35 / 4.45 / 3.79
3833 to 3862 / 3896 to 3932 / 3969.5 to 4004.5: 1.2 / 2.81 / 3.88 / 3.32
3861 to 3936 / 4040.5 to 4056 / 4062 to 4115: -1.5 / 2.91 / 4.47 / 4.14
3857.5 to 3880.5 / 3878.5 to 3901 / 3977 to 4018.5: 1.9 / 2.95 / 4.39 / 3.18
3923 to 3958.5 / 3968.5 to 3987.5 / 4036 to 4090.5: 0.6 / 2.69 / 4.52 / 3.25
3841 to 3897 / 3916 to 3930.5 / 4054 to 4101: 1.9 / 2.9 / 4.42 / 3.3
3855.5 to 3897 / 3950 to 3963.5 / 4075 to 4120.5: -0.4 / 2.87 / 4.48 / 3.45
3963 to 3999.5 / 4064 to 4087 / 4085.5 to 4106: -1.6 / 3.44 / 4.33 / 4.17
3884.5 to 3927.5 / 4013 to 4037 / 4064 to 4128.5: -3.6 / 3.18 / 4.52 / 4.02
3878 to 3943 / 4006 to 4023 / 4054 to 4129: -4.2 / 2.82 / 4.48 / 3.77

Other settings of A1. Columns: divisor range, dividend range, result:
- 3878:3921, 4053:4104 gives 1.51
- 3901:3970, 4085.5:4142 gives 1.70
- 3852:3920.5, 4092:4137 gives 1.60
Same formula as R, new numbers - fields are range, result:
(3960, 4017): 3.76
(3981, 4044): 4.52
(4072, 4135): 4.48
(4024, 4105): 4.41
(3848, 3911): 3.05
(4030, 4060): 4.5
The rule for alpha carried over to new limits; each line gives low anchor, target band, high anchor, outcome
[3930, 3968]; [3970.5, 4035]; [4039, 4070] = -0.165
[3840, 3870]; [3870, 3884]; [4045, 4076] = 0.189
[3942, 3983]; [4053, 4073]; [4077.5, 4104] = -0.075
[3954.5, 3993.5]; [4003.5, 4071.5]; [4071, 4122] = -0.163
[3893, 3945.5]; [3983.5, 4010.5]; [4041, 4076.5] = -0.181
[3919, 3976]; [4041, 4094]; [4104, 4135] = -0.137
